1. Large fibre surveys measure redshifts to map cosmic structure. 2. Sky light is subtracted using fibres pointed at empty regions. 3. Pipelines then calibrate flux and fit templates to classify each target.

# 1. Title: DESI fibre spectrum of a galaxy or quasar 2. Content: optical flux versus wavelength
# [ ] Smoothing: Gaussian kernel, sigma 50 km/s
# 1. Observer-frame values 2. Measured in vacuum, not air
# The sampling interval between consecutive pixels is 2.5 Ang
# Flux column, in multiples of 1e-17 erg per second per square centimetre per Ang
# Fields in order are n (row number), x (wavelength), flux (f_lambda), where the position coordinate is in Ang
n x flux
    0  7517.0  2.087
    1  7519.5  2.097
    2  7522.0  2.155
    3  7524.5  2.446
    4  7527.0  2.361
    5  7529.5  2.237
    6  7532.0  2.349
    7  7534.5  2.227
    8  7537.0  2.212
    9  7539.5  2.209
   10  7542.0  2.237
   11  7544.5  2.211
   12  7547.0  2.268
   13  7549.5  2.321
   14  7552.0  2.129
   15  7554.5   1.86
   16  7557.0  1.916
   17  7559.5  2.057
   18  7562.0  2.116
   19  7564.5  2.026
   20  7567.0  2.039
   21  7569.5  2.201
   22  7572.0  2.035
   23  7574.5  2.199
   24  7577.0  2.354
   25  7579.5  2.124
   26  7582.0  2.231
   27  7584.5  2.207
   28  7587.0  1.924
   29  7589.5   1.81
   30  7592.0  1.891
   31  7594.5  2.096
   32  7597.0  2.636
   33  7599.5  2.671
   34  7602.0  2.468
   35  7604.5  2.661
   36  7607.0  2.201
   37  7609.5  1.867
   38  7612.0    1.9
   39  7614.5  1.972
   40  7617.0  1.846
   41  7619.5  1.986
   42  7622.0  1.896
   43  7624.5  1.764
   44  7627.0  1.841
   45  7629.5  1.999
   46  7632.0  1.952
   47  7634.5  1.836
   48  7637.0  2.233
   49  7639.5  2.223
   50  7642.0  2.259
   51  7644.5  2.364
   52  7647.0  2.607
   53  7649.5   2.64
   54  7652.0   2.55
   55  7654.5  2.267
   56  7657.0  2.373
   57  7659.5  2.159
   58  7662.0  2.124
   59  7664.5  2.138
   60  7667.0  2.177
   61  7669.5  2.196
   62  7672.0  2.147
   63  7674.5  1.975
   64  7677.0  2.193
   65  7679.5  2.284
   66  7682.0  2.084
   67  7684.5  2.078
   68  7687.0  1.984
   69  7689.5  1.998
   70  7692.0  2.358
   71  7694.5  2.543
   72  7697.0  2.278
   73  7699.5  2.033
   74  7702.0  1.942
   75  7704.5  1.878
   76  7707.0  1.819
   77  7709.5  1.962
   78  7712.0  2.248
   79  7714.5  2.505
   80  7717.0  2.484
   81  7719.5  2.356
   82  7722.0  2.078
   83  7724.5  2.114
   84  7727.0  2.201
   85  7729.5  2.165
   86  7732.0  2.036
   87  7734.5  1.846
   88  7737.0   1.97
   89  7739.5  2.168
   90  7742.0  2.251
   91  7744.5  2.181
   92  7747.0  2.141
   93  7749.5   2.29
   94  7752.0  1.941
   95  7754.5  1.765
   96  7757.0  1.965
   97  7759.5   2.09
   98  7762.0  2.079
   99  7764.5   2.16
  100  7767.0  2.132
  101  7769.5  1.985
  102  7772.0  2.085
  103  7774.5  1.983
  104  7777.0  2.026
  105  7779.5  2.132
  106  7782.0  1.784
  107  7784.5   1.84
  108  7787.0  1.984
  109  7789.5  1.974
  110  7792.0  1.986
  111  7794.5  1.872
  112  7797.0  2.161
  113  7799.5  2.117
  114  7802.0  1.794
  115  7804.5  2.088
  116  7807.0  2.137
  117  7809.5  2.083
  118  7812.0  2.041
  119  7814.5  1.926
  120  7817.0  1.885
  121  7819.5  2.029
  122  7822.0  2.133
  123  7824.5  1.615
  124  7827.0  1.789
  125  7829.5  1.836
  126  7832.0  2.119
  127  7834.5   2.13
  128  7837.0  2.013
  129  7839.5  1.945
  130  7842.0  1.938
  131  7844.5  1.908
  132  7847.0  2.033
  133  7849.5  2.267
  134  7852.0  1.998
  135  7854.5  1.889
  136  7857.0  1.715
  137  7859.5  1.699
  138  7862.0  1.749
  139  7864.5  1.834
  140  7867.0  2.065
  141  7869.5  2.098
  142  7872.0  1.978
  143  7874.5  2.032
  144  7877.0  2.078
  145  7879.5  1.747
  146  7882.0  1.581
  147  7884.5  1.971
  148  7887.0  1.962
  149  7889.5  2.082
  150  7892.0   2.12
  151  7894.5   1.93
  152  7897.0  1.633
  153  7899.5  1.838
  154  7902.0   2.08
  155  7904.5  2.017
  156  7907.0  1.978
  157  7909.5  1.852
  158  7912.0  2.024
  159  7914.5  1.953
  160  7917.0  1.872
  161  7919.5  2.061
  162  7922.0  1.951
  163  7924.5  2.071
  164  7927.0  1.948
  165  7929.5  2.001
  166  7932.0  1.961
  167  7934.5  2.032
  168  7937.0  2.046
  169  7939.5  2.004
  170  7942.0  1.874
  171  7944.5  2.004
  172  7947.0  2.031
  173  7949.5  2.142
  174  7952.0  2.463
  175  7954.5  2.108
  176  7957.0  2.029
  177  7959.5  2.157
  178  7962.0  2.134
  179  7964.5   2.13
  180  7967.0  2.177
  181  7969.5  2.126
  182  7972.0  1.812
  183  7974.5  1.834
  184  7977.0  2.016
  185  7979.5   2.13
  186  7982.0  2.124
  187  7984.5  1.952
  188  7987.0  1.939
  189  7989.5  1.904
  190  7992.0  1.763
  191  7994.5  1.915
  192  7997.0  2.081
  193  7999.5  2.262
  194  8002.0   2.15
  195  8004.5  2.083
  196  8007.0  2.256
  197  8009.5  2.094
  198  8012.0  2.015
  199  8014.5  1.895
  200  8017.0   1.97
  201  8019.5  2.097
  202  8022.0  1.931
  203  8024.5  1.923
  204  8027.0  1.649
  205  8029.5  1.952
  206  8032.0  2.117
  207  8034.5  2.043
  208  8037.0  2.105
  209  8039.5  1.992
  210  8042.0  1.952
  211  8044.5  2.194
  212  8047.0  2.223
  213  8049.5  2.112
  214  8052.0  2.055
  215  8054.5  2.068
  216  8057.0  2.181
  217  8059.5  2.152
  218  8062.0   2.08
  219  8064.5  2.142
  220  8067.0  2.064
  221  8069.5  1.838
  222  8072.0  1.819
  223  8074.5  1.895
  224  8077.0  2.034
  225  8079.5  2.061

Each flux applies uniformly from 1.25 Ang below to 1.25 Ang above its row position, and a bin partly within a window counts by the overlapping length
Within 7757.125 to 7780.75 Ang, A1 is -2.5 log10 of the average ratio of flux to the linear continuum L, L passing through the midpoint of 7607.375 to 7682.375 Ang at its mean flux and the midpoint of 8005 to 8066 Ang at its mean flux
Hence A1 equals 0.02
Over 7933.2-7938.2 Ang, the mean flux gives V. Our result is 2.04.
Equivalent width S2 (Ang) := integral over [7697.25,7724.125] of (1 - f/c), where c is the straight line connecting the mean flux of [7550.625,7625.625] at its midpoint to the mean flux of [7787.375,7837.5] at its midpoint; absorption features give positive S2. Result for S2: -1.3 Ang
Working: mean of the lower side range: 2.1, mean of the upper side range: 1.99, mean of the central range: 2.14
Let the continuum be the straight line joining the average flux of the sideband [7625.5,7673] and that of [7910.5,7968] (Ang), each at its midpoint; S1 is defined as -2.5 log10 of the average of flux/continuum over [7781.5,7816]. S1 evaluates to 0.074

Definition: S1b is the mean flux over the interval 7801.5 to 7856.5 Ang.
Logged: 1.98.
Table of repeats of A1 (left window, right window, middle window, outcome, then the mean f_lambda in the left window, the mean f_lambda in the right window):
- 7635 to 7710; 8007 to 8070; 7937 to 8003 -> 0.01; 2.19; 2.04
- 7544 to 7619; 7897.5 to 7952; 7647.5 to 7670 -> -0.10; 2.14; 1.99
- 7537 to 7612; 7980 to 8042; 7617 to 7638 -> 0.12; 2.17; 2.01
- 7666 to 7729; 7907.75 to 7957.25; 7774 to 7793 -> 0.08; 2.16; 2.02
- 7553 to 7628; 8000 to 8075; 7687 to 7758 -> -0.02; 2.09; 2.04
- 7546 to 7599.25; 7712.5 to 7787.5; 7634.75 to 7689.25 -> -0.06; 2.13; 2.09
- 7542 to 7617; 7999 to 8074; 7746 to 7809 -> 0.04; 2.15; 2.04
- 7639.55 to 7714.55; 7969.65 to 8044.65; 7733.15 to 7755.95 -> 0.05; 2.2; 2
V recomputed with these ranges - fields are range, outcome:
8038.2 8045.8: 2.05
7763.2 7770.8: 2.09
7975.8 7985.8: 2.06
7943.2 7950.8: 2.06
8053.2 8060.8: 2.13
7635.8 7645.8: 2.27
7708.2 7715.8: 2.24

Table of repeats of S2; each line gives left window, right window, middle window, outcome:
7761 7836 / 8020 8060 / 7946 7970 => -1.5 Ang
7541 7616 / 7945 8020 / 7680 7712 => 0.5 Ang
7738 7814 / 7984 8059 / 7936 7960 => -0.6 Ang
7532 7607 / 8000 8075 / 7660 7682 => 0.0 Ang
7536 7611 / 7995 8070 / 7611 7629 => 2.2 Ang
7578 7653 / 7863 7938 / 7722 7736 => 0.0 Ang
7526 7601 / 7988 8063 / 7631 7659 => -2.0 Ang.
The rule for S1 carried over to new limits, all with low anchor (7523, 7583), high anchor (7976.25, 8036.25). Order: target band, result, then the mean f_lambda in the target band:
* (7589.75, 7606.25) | -0.09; 2.36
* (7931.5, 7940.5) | 0.01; 2.02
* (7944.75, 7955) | -0.07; 2.17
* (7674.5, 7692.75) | 0.01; 2.12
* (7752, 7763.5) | 0.07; 1.98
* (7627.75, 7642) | 0.05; 2.06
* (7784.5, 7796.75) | 0.07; 1.96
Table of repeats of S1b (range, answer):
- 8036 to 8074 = 2.06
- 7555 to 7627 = 2.1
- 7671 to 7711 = 2.1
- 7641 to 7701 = 2.24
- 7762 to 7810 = 2.02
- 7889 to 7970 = 2.02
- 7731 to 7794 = 2.03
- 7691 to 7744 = 2.15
